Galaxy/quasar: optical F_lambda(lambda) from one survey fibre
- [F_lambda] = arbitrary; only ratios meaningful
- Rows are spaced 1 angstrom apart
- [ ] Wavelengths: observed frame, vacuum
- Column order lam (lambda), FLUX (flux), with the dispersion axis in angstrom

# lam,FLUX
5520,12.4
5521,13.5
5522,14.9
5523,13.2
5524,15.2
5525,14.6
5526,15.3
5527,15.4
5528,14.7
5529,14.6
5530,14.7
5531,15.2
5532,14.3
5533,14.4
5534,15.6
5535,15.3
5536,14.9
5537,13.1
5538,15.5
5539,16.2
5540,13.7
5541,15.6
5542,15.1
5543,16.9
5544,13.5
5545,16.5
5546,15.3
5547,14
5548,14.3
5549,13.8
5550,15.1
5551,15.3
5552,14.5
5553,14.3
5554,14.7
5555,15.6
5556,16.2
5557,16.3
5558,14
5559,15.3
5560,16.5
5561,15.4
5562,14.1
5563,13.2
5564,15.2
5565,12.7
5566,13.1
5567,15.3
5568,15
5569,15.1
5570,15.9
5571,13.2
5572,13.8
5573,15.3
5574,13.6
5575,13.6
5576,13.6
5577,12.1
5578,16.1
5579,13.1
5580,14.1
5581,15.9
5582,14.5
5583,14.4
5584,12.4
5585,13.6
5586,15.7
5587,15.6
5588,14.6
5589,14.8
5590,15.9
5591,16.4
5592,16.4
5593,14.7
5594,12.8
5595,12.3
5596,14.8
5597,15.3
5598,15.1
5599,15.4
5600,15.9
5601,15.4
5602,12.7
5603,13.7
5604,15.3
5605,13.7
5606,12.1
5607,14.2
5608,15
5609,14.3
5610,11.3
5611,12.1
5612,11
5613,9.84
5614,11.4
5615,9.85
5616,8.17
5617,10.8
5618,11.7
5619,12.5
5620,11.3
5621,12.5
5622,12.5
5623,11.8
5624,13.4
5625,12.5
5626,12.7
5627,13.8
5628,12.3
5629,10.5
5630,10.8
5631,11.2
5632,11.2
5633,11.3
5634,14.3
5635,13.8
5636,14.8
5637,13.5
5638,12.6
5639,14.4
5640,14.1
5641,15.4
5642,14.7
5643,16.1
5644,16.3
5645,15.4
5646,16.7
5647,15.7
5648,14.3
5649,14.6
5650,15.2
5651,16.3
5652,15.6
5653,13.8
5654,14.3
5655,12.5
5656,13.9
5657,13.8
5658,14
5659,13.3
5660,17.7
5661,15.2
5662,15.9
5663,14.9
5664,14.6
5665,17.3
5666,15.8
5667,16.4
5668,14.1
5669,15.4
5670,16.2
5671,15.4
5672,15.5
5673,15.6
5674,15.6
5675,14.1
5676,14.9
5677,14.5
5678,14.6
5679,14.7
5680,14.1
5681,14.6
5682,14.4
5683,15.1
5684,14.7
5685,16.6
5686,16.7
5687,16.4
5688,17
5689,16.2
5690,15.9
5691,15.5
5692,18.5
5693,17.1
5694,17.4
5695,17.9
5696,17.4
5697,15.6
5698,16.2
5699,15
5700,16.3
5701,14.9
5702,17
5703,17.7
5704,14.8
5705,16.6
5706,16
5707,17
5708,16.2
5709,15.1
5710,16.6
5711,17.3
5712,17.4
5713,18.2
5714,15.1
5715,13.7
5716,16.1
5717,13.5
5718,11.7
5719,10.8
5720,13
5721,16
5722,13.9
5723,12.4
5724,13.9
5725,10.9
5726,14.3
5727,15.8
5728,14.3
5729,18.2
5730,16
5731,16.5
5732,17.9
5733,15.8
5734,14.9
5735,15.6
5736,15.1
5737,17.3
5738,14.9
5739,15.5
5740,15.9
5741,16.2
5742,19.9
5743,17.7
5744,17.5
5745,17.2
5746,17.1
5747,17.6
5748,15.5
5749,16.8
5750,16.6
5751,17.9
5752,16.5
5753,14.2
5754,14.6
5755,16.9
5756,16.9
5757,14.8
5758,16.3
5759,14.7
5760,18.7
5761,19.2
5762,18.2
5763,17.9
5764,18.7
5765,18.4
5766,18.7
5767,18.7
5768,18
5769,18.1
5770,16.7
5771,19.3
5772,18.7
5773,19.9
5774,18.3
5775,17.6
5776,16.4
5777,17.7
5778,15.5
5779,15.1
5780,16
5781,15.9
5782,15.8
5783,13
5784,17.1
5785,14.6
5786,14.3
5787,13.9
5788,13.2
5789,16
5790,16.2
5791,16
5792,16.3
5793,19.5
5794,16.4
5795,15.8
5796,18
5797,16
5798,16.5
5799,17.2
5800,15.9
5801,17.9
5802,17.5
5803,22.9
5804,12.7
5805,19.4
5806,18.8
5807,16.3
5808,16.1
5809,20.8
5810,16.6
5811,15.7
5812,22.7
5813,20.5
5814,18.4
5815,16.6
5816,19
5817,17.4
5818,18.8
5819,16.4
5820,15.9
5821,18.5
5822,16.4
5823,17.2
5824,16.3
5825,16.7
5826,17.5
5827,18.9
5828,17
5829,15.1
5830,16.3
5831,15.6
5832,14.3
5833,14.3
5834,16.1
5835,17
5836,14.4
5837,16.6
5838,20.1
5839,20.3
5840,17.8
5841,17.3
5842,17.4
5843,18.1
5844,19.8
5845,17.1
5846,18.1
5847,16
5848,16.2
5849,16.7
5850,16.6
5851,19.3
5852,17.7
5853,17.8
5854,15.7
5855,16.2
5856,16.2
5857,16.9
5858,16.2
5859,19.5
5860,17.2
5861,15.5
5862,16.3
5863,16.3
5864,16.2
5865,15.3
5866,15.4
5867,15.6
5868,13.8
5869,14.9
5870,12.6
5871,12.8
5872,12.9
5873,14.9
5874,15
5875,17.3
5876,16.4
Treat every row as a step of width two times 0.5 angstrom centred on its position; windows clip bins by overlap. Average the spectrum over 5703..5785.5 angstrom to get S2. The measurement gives 16.2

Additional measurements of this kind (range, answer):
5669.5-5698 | 15.8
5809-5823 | 18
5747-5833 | 17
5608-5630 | 11.8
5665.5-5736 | 15.5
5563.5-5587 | 14.3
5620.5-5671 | 14.2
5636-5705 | 15.4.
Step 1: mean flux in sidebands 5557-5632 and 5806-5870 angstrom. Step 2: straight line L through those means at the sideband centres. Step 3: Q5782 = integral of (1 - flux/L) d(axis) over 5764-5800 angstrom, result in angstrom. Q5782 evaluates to -1.1 angstrom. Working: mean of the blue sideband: 13.6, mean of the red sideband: 17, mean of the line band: 16.7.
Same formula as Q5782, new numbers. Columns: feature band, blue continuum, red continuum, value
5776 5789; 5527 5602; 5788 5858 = 1.21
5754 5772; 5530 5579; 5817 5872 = -1.71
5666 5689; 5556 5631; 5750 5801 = -0.38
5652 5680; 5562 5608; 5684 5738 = 0.51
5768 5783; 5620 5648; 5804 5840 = -0.68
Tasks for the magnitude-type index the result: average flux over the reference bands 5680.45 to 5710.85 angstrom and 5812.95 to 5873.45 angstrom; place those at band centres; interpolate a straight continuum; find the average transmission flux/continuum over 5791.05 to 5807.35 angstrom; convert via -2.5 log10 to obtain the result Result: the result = -0.049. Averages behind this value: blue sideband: 16.2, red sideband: 16.7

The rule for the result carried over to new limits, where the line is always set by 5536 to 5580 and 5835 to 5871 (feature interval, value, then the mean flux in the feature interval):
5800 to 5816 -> -0.11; 18.1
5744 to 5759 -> -0.02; 16.3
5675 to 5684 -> 0.07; 14.6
